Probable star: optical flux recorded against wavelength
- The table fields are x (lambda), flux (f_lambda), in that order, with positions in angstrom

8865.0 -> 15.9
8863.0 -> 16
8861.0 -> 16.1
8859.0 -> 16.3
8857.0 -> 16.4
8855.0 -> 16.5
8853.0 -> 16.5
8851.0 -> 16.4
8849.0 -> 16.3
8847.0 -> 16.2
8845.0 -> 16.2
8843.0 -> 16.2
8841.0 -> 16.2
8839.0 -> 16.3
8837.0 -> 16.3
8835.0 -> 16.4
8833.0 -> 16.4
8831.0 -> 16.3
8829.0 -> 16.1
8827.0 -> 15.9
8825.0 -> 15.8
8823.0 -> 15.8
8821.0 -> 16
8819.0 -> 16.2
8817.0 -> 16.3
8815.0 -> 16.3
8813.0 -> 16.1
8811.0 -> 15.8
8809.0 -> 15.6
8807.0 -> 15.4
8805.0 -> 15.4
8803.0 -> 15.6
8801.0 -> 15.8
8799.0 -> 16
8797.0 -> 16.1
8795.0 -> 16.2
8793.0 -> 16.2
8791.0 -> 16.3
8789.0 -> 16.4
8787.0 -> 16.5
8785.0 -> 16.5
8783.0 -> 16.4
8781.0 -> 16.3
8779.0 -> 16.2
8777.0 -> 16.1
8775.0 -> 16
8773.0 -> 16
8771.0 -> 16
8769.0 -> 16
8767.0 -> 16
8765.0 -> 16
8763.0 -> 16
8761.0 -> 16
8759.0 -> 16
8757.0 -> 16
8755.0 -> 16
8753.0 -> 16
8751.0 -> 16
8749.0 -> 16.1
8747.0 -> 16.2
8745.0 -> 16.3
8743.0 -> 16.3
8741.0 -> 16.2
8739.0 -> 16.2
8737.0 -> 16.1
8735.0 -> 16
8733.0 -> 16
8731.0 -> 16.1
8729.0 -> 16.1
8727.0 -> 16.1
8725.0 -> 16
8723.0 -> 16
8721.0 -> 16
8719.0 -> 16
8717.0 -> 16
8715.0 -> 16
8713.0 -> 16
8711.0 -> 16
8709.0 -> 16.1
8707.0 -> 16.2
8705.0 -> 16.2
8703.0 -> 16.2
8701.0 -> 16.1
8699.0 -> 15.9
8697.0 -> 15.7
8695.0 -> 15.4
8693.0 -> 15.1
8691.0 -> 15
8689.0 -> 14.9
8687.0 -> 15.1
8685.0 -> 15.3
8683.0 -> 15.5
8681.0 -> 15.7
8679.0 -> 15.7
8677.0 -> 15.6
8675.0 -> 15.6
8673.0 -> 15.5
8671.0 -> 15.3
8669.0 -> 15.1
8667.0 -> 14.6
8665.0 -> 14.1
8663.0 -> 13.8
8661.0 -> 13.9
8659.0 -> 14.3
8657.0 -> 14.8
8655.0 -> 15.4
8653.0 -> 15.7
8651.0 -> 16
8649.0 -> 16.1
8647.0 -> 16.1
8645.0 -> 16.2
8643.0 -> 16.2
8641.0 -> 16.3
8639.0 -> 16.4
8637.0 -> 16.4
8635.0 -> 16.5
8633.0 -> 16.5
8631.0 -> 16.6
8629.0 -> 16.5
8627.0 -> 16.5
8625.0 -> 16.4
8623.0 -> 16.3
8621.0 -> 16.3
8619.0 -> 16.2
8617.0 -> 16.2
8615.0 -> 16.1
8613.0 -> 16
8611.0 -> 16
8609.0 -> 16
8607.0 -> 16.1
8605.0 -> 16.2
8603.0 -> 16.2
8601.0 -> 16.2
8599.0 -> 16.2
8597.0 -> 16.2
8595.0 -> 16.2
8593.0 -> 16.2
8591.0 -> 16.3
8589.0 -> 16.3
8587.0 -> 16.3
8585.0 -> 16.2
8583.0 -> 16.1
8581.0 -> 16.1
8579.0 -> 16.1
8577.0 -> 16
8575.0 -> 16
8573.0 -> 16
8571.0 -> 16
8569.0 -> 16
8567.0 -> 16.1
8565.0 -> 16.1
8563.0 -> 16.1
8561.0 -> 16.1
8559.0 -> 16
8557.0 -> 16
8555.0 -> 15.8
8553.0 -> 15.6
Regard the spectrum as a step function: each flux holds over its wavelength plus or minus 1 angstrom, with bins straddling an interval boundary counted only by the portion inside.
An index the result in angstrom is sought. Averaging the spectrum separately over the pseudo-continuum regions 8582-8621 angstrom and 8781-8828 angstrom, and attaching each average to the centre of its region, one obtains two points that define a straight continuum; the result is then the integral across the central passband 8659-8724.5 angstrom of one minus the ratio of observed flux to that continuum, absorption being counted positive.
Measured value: 2.6 angstrom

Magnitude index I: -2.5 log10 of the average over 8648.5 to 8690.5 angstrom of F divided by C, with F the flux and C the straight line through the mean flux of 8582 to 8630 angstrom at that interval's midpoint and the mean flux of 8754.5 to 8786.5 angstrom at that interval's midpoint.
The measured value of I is 0.07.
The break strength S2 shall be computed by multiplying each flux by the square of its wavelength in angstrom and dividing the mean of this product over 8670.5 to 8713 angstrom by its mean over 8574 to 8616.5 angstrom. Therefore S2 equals 1.0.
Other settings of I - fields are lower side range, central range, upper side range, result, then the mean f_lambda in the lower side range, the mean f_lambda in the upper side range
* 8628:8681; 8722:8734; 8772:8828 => -0.02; 15.6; 16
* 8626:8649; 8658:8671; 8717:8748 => 0.14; 16.4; 16.1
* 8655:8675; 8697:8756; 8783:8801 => -0.04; 14.7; 16.3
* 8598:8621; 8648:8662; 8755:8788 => 0.07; 16.1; 16.1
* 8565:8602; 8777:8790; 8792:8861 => -0.02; 16.1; 16.1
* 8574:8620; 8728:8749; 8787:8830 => -0.01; 16.1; 16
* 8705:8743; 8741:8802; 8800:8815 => -0.02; 16.1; 15.7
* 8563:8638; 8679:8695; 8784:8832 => 0.06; 16.2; 16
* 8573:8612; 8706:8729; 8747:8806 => 0.00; 16.1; 16.1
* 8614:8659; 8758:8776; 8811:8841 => 0.01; 16.1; 16.1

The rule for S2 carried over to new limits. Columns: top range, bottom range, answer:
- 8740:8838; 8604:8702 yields 1.06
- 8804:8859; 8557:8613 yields 1.06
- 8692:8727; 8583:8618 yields 1.01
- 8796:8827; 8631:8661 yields 1.04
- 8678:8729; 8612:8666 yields 1.01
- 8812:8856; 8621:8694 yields 1.08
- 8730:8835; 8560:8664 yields 1.04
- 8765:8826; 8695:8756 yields 1.02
